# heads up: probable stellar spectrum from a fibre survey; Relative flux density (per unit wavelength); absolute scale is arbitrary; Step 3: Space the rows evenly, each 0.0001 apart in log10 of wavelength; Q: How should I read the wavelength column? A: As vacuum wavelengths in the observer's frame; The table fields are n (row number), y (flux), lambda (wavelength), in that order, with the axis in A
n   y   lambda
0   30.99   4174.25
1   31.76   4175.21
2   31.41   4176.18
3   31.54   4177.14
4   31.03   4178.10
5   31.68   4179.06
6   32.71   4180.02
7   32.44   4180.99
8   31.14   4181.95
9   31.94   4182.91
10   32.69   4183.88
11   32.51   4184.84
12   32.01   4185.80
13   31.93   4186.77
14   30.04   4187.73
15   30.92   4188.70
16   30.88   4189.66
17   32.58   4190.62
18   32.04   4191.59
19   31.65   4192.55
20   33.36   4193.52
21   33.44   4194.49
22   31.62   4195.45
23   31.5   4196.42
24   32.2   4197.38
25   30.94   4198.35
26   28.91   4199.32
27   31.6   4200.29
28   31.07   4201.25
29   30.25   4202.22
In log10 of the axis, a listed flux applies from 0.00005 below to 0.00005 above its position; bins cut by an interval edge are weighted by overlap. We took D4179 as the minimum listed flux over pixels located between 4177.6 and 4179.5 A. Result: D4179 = 31.03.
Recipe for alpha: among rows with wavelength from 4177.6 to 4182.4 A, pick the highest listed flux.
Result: 32.71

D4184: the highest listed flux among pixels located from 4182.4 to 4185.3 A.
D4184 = 32.69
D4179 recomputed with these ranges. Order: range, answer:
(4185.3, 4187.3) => 31.93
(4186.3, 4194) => 30.04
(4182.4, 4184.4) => 31.94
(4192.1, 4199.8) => 28.91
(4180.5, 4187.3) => 31.14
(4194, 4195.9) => 31.62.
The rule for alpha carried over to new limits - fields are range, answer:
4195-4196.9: 31.62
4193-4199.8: 33.44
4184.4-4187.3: 32.51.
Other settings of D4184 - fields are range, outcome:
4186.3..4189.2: 31.93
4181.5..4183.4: 31.94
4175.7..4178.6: 31.54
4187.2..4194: 33.36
